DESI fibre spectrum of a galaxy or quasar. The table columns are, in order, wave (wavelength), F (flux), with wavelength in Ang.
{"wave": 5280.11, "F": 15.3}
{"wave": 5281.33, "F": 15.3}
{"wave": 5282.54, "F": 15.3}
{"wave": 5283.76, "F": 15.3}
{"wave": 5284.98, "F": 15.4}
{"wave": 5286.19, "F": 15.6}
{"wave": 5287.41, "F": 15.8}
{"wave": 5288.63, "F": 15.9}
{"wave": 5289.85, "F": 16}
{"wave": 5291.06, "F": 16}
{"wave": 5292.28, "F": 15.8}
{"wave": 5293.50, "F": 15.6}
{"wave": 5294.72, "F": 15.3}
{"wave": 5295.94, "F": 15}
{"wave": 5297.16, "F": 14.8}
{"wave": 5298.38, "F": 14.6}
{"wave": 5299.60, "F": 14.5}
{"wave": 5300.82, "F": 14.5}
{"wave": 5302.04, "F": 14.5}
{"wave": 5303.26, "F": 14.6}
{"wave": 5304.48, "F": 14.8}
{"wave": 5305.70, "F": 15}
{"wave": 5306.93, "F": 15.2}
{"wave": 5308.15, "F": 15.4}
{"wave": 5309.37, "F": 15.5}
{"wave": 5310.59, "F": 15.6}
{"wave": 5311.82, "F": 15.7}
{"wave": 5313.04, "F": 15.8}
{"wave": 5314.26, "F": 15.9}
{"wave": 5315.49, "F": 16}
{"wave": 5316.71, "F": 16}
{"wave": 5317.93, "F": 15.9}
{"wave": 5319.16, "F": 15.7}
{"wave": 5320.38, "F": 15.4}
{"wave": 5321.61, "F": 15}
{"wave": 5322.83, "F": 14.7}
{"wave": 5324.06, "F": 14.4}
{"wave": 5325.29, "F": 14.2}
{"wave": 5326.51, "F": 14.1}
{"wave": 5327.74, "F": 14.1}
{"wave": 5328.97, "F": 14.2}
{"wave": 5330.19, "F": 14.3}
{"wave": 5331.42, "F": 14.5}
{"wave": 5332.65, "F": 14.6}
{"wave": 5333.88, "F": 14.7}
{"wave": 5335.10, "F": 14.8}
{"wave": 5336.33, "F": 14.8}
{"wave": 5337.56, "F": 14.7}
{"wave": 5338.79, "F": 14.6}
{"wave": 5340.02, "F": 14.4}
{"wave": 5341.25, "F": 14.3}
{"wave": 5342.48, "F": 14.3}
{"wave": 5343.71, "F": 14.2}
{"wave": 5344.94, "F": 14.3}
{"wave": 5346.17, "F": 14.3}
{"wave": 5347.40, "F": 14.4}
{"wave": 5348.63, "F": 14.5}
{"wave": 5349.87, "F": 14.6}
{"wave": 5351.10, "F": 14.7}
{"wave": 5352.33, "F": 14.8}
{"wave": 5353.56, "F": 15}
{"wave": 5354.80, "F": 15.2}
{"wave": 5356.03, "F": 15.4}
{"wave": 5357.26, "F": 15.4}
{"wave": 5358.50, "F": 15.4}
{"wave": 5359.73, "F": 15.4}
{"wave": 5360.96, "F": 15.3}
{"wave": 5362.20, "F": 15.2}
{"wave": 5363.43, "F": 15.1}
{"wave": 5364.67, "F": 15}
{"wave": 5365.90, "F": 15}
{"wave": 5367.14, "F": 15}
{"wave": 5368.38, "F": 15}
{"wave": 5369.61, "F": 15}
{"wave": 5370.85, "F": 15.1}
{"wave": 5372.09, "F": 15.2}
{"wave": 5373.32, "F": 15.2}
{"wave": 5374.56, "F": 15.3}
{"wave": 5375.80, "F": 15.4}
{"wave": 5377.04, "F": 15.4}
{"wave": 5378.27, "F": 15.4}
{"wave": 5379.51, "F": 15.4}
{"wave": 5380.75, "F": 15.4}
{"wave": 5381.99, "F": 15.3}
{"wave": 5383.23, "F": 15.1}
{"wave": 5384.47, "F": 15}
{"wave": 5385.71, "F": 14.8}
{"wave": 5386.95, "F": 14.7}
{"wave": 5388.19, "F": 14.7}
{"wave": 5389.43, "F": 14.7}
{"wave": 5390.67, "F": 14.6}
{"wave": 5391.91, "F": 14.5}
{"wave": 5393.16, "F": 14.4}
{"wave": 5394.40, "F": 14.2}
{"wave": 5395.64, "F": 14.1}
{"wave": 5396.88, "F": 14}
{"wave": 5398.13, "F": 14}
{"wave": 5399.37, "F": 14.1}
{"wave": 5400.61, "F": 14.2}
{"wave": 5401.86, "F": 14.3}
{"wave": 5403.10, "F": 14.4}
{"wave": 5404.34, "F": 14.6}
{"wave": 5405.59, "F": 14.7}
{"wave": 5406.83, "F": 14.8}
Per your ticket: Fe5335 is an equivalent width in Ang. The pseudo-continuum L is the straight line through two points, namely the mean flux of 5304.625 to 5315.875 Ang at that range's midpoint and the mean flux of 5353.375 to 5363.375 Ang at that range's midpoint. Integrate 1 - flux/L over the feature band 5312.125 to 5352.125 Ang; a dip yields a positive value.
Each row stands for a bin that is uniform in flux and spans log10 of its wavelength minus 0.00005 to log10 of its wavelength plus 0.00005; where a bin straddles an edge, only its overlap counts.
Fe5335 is 1.7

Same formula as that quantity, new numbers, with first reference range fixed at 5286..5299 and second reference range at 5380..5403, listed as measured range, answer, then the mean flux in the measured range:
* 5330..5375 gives 0.2 Ang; 14.8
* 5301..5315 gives 0.1 Ang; 15.3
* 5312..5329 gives 0.1 Ang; 15.1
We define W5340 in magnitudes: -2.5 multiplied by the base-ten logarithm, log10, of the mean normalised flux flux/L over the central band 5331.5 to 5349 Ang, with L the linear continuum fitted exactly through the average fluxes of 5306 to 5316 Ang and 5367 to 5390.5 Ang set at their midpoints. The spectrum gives 0.06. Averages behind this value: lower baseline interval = 15.6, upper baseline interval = 15.1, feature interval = 14.5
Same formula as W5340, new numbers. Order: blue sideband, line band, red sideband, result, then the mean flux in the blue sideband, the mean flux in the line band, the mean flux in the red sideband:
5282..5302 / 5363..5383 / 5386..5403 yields -0.047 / 15.3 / 15.2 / 14.4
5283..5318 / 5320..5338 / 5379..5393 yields 0.048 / 15.4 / 14.6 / 14.9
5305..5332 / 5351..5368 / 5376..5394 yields -0.009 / 15.1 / 15.1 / 15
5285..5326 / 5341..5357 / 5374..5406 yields 0.026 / 15.3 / 14.6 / 14.7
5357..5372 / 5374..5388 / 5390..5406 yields -0.033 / 15.1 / 15.2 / 14.3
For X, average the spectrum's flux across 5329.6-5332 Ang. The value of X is 14.4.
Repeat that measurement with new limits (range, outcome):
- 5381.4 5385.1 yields 15.1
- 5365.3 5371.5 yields 15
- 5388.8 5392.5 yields 14.6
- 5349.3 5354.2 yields 14.8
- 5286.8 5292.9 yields 15.9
